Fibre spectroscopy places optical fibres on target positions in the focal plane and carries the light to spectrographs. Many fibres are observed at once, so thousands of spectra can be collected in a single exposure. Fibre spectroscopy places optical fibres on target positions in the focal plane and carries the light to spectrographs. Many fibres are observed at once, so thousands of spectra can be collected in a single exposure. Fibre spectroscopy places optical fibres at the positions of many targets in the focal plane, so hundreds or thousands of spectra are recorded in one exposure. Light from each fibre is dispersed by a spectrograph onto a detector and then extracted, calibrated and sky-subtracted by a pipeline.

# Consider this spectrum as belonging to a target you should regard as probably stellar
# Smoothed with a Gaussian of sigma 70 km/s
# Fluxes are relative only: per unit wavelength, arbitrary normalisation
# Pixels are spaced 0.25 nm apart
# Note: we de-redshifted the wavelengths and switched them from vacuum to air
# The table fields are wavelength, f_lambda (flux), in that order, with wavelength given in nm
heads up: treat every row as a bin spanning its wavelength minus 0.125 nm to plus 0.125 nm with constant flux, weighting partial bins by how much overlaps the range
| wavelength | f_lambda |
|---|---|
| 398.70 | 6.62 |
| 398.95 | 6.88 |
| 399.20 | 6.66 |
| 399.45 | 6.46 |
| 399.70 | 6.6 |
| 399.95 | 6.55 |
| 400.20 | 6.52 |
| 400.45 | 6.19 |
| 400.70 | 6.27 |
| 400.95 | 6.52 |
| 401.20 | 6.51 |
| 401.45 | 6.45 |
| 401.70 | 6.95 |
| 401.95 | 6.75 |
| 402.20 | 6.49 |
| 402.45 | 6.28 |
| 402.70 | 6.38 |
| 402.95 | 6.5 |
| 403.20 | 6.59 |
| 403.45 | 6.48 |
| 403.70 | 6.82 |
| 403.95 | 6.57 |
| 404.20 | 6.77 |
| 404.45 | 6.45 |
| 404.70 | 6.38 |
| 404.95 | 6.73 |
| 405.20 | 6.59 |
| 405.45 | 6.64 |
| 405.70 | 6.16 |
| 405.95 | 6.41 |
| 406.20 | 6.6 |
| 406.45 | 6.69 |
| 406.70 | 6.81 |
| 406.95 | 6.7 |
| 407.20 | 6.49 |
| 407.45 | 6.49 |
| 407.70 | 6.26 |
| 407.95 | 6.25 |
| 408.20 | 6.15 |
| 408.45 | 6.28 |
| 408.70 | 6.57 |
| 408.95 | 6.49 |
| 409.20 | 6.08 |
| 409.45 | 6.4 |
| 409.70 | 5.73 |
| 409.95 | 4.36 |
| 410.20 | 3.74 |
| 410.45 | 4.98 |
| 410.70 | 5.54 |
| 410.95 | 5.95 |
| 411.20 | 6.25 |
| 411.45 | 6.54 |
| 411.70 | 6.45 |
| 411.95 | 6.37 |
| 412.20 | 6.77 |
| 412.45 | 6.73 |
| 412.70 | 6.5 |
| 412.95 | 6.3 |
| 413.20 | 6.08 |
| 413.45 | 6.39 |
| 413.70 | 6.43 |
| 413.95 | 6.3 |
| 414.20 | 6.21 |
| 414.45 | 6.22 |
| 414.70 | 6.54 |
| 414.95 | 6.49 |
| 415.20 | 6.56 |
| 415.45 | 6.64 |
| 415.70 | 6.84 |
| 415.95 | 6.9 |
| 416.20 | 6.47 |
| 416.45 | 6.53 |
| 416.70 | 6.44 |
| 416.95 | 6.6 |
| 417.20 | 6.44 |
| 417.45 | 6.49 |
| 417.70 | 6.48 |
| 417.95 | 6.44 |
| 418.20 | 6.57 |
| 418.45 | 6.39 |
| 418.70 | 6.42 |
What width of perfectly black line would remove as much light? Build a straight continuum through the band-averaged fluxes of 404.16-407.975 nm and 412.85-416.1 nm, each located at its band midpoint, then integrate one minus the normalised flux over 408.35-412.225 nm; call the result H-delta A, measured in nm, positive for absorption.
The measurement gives 0.36 nm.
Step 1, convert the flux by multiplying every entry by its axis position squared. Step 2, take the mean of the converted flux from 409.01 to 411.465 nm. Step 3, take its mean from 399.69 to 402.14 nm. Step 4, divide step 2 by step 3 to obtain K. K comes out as 0.89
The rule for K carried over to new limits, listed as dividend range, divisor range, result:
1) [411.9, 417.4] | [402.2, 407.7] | 1.04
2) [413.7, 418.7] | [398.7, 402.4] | 1.07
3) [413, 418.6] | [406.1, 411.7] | 1.10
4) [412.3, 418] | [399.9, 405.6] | 1.05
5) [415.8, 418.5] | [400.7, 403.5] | 1.08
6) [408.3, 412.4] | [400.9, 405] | 0.94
